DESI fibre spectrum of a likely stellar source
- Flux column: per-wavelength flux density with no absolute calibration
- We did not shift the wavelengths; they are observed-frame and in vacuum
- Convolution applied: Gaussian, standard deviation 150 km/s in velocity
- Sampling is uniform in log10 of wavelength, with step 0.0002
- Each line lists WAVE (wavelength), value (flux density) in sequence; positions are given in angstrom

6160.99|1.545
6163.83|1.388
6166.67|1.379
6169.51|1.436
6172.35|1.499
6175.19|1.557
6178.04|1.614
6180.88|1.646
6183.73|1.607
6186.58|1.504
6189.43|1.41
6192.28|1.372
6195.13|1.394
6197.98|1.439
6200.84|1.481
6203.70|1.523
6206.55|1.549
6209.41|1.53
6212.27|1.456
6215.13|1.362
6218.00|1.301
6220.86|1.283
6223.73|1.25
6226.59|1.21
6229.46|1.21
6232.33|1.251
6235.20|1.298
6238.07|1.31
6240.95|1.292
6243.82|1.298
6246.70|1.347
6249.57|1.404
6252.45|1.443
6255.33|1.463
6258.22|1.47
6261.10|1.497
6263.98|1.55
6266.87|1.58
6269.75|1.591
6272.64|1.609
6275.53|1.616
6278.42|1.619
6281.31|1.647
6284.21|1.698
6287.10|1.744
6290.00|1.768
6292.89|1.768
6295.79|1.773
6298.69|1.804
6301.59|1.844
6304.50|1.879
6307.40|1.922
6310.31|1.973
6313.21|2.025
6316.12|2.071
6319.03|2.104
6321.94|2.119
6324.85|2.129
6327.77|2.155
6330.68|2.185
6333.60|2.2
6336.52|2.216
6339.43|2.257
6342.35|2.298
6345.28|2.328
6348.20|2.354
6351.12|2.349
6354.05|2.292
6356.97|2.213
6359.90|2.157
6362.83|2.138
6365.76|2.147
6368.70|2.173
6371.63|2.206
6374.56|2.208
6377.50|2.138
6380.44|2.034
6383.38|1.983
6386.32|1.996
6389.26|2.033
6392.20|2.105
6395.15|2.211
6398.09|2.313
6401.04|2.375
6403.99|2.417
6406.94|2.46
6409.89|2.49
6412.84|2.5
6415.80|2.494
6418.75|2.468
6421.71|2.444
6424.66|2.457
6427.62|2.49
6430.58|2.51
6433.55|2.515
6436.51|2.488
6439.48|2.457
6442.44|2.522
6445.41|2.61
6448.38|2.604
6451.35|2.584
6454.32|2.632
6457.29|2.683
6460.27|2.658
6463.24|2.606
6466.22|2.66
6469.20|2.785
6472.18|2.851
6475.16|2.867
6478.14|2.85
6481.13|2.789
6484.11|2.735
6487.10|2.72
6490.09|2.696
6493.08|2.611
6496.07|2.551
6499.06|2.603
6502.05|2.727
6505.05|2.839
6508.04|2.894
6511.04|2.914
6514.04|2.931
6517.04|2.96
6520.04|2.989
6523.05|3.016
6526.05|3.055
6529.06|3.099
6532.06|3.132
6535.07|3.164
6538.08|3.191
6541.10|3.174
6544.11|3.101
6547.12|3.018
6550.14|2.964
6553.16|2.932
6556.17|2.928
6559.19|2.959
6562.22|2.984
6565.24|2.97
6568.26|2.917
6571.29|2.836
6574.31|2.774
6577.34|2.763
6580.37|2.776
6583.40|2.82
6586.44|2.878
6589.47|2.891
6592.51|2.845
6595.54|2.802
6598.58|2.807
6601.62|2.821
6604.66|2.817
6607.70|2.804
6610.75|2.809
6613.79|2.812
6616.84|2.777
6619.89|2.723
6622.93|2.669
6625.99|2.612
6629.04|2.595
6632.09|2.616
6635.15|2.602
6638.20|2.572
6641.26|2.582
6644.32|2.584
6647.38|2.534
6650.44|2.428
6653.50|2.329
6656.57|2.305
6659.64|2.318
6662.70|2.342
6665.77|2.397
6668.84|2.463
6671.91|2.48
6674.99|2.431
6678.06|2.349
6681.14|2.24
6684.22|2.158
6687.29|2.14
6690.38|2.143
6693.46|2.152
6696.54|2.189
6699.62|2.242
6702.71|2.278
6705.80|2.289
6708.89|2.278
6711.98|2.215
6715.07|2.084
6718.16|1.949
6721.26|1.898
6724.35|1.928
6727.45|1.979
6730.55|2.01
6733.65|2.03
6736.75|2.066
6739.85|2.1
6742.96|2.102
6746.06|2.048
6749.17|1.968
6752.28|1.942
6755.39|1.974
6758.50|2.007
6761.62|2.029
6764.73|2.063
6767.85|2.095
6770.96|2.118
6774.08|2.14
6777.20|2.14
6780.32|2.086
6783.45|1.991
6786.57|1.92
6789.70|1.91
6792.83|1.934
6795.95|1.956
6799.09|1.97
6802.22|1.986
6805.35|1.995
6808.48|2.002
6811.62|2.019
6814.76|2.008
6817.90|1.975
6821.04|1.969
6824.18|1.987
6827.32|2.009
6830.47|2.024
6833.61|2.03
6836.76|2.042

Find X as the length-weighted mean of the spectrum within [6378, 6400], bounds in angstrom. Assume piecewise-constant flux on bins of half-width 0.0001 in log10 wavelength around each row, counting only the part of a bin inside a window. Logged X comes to 2.1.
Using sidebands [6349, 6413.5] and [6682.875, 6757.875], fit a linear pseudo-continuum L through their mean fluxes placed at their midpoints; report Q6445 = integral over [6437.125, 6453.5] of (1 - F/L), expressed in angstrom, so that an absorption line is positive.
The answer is -2.7 angstrom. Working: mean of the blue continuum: 2.22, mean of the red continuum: 2.09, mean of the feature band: 2.55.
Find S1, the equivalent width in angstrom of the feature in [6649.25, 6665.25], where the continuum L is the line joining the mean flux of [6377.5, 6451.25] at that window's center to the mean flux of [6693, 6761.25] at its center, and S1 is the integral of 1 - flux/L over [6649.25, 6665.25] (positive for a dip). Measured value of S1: -1.5 angstrom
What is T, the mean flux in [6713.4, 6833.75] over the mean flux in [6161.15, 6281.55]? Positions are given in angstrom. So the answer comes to 1.39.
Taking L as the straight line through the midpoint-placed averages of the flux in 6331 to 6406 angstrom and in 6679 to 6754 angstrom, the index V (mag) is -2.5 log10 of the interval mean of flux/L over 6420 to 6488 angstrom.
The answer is -0.20 mag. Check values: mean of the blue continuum 2.21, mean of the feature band 2.63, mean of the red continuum 2.1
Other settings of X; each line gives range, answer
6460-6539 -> 2.85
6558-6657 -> 2.73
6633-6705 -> 2.36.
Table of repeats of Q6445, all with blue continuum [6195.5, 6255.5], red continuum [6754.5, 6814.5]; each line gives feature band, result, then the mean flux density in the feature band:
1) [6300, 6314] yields -4.4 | 1.92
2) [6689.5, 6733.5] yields -4.1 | 2.11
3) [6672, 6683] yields -2.7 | 2.35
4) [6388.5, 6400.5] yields -4.8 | 2.19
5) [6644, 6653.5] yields -3.2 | 2.48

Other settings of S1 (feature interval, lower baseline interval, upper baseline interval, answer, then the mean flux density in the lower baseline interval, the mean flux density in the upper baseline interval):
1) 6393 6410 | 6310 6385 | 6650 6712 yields -1.3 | 2.17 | 2.29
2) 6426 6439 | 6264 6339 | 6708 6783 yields -3.8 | 1.88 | 2.05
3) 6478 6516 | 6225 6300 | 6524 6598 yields -1.6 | 1.51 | 2.96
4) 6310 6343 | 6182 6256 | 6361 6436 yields -3.7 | 1.38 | 2.29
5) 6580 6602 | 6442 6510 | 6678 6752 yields -3.8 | 2.7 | 2.11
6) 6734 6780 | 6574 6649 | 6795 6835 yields 3.1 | 2.73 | 2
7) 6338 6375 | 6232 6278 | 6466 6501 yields -4.2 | 1.45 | 2.73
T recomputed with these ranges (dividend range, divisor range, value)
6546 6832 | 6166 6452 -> 1.24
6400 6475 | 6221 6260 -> 1.93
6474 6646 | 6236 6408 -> 1.47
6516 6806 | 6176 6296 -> 1.67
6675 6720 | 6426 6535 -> 0.80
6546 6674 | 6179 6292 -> 1.85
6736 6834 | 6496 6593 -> 0.69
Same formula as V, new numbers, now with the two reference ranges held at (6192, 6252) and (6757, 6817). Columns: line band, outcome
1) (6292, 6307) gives -0.25 mag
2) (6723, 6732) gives -0.01 mag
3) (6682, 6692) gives -0.13 mag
